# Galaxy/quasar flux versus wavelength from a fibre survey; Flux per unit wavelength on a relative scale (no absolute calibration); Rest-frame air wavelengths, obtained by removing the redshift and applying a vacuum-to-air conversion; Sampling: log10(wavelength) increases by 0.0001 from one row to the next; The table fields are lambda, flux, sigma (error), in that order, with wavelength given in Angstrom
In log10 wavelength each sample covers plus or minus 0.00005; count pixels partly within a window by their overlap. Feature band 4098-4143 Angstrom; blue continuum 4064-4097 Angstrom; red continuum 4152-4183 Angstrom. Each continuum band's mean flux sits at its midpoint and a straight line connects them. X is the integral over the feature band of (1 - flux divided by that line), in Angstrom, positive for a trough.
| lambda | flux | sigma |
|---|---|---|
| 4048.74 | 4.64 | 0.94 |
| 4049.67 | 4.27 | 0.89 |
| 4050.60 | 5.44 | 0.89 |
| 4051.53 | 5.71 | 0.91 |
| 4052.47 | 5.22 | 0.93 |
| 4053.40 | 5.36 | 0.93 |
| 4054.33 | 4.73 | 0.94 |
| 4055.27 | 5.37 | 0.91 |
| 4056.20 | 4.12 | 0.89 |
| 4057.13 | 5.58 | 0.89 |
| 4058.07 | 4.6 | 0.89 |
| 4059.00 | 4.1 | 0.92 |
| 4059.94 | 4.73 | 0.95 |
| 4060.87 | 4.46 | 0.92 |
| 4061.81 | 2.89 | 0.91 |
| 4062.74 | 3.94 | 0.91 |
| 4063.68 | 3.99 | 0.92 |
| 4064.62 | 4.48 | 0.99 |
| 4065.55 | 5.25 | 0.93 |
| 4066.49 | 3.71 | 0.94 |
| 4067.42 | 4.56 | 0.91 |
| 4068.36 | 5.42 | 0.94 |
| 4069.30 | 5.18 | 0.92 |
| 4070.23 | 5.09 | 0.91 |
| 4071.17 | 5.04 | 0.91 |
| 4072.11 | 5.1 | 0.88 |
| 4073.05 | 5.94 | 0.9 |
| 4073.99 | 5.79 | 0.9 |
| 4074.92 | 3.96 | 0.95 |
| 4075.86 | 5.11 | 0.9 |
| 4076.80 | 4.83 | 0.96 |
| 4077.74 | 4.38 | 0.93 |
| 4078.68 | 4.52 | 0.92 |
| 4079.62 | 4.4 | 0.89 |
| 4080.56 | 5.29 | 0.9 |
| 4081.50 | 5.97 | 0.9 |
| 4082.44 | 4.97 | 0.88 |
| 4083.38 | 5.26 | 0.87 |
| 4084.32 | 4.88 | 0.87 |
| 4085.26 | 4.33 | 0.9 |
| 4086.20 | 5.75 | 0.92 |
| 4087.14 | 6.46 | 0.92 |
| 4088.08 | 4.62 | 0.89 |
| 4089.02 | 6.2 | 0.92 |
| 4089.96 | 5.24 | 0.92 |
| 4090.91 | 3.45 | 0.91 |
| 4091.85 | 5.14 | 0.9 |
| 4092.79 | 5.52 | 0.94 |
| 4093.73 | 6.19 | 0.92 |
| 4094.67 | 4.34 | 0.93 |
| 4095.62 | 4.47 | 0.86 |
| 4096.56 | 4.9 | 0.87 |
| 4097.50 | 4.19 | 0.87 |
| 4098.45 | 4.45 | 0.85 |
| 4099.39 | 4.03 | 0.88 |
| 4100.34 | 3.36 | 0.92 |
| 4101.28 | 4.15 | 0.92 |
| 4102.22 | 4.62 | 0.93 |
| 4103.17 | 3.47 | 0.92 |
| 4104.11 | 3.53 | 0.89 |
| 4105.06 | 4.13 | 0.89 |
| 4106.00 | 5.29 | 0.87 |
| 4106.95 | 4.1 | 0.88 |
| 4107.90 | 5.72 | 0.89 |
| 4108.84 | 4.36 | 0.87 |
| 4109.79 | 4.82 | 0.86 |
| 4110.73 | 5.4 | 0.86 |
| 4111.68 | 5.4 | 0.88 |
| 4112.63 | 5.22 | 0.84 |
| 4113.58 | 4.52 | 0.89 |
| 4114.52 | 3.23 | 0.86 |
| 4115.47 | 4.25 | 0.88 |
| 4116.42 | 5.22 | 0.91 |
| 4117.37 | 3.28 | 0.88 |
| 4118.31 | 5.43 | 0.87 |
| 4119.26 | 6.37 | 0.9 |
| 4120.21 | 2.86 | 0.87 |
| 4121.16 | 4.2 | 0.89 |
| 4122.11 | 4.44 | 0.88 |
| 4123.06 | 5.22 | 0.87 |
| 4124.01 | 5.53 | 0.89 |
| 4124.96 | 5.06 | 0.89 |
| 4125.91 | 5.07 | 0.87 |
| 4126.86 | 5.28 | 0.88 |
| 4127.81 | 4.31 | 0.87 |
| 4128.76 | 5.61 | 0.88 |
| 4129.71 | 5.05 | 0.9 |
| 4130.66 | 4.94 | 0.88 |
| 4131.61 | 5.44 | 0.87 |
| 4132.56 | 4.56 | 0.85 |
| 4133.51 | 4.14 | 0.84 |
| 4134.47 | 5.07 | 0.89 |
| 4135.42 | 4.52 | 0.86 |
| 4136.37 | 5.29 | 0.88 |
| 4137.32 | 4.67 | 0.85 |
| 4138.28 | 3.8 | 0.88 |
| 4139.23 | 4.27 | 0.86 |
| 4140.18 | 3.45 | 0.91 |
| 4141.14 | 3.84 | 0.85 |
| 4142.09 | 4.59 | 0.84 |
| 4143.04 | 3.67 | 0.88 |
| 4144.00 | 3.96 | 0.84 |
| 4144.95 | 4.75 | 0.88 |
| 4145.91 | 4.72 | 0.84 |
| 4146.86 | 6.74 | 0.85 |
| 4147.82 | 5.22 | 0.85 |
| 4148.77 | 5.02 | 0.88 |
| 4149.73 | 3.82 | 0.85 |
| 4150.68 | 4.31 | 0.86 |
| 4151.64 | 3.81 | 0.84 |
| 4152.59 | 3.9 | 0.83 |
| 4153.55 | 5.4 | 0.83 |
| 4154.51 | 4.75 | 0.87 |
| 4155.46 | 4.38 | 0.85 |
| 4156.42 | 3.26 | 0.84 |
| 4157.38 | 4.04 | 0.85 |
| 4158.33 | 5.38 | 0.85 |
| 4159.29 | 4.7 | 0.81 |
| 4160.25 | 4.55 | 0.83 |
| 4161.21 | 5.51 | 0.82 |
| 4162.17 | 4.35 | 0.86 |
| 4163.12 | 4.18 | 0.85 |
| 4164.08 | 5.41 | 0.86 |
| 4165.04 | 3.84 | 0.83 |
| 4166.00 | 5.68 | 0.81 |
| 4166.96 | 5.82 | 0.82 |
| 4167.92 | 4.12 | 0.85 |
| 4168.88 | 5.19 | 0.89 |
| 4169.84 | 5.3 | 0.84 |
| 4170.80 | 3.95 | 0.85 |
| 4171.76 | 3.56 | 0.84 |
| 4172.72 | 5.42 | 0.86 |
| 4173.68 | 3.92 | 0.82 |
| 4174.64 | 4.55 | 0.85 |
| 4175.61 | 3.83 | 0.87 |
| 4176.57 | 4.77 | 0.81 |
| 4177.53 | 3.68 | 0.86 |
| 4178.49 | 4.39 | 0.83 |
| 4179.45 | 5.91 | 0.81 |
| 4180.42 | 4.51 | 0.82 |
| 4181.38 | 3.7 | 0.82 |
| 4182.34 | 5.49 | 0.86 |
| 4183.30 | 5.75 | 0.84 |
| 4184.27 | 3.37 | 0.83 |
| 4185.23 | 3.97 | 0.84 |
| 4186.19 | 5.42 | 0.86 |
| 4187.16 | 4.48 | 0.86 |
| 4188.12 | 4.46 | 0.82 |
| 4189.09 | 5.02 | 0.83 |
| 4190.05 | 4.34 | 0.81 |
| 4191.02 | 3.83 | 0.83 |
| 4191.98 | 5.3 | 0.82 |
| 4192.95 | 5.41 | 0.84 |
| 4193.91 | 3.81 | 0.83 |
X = 2.3 Angstrom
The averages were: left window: 5.02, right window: 4.61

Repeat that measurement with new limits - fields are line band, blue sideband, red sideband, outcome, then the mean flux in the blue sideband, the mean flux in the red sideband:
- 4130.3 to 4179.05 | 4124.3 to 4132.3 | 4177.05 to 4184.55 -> 3.0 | 5.09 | 4.63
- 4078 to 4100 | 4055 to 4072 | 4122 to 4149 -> -1.5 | 4.59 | 4.77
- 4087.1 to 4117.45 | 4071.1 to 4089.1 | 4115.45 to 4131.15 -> 2.1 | 5.12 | 4.85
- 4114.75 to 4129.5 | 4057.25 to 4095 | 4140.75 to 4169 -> -0.2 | 4.89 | 4.63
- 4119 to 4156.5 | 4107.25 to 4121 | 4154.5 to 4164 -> -0.2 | 4.7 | 4.54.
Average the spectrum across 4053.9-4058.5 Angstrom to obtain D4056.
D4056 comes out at 4.88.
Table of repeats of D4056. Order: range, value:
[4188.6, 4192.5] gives 4.62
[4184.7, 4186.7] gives 4.66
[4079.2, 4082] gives 5.23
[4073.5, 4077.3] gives 4.93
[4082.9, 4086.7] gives 5.07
